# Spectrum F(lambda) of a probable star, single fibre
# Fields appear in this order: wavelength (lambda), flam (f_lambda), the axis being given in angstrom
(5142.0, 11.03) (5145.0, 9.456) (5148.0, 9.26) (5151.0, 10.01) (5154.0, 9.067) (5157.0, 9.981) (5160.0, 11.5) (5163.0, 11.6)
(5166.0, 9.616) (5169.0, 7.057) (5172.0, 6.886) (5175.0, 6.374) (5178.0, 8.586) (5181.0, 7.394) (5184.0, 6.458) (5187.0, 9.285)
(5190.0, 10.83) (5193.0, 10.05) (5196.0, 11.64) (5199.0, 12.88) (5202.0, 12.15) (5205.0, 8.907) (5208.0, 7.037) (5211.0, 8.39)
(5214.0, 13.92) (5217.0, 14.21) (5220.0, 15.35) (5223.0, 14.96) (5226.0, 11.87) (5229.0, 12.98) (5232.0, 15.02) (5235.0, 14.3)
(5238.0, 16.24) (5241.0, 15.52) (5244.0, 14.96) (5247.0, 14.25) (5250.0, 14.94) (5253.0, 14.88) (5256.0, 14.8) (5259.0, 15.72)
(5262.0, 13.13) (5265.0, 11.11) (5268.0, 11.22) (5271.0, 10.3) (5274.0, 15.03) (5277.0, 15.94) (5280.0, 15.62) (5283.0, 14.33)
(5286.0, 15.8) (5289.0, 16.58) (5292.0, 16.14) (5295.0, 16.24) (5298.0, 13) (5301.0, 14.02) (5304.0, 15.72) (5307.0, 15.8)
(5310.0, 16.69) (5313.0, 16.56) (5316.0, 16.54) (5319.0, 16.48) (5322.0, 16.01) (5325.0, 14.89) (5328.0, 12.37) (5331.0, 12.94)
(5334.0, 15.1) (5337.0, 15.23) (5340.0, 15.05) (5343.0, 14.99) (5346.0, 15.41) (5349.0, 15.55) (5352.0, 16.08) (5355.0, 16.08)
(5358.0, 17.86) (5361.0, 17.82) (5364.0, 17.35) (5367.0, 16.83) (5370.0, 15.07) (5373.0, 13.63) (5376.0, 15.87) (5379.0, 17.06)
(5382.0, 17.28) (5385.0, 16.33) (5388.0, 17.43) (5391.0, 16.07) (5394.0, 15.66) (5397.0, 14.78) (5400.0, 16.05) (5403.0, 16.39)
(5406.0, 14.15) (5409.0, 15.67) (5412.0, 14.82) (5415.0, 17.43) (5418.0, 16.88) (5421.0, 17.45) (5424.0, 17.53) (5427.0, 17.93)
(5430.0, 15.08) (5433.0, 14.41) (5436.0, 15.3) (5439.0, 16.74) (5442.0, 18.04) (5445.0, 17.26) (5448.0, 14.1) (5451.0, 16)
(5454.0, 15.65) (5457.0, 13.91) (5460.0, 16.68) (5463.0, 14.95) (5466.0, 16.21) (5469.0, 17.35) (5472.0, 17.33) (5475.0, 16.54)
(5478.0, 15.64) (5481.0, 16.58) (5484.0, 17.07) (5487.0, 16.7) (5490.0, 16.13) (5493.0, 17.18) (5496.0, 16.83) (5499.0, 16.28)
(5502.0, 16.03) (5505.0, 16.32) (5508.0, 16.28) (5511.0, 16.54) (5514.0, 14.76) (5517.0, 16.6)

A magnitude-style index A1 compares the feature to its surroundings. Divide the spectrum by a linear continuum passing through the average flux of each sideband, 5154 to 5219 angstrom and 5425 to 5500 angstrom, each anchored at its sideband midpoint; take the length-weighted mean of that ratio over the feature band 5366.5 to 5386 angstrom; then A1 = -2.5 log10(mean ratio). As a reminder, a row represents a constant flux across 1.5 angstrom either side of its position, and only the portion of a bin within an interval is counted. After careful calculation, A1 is -0.125 mag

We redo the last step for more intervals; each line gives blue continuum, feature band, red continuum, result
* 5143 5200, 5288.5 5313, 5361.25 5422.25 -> -0.167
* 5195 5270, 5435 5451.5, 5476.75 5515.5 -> -0.039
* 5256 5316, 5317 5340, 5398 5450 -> 0.029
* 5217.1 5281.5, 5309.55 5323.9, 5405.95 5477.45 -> -0.105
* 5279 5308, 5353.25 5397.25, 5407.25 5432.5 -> -0.021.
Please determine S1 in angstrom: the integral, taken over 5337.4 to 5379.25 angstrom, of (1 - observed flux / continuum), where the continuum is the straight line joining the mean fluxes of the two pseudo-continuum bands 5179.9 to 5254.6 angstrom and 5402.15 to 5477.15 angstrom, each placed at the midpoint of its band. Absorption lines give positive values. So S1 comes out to -3.5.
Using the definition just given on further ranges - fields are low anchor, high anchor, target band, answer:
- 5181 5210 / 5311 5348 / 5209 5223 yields -3.1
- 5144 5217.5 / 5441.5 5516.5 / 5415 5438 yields -2.1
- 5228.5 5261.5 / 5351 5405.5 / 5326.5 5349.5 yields 1.9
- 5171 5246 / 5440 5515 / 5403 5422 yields -1.2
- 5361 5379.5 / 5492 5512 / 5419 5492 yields 0.2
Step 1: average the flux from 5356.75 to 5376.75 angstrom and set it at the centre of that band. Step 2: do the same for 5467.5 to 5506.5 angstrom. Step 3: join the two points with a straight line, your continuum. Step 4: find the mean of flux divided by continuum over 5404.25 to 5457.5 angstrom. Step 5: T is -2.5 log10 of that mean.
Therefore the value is 0.03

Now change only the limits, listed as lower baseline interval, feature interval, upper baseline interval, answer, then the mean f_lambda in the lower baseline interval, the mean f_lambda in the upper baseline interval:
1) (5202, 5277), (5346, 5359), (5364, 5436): -0.07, 13.3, 16.1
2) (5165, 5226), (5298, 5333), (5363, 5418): -0.11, 10.1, 16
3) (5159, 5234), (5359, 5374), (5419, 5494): -0.14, 10.6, 16.3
